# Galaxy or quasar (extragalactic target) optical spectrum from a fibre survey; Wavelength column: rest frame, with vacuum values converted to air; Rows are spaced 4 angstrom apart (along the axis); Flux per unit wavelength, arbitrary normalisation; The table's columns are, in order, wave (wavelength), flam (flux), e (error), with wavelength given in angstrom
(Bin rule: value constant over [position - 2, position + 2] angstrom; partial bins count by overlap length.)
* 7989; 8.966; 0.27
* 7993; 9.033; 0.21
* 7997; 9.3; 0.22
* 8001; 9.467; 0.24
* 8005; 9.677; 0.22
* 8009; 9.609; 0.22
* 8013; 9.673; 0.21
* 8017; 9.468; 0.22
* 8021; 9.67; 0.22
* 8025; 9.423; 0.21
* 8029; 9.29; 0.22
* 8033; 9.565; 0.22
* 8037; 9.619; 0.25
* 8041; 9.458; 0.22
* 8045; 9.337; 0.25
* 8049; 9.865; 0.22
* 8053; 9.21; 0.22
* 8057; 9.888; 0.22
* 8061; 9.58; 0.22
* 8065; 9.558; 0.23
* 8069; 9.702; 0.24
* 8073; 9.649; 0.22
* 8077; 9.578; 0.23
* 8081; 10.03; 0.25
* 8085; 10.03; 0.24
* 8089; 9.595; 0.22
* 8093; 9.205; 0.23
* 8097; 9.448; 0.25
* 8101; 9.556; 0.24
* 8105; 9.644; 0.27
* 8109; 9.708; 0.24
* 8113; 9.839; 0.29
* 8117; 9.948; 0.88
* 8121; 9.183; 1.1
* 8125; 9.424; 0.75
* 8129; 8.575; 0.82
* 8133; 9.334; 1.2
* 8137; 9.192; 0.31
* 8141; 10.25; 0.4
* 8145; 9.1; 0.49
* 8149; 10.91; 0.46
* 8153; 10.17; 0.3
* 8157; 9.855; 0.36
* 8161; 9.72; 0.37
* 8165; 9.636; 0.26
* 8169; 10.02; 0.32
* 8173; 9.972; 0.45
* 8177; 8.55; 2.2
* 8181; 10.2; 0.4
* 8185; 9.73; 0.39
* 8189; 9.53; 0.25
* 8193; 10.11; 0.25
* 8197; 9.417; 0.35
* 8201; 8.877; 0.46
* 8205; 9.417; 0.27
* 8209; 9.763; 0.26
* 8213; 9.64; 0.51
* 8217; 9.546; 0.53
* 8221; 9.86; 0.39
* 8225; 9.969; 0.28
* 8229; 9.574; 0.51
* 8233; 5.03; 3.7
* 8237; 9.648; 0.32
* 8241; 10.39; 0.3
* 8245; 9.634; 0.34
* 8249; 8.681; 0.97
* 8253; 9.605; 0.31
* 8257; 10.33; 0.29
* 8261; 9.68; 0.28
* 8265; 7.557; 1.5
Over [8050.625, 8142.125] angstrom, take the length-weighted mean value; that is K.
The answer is 9.57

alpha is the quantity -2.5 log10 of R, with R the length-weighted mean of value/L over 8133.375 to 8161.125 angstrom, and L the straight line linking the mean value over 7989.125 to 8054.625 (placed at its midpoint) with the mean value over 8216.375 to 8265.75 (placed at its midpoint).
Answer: -0.06 mag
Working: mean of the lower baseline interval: 9.47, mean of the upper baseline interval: 9.22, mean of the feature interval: 9.86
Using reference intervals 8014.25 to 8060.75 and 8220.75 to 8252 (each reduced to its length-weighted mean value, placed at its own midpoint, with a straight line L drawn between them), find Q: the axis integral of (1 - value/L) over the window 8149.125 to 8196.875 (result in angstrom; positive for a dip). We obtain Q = -3.0 angstrom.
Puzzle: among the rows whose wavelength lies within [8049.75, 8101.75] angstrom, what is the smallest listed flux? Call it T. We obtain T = 9.205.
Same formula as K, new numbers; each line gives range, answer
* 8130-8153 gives 9.74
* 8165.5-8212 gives 9.6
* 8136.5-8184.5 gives 9.81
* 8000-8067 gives 9.55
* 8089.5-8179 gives 9.6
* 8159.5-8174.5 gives 9.84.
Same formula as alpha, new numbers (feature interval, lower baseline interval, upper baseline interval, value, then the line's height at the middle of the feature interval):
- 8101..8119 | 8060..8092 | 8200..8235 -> -0.023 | 9.55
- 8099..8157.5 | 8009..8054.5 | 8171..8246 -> -0.021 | 9.46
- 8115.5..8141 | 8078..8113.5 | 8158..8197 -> 0.039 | 9.68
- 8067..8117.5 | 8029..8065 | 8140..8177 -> 0.000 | 9.68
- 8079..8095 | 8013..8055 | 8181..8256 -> -0.028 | 9.47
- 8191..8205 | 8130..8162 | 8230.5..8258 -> -0.010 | 9.37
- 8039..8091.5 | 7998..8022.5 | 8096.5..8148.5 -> -0.011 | 9.55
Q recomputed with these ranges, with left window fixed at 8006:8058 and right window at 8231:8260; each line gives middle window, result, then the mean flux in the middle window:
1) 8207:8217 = -0.6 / 9.67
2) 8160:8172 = -0.7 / 9.81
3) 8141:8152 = -0.9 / 10.1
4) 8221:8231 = -0.7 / 9.79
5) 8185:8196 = -0.7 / 9.77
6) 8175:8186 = -0.3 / 9.47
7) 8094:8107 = -0.2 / 9.52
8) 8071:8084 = -0.5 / 9.77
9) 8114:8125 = -0.3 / 9.56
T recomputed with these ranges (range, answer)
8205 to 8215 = 9.417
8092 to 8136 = 8.575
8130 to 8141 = 9.192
